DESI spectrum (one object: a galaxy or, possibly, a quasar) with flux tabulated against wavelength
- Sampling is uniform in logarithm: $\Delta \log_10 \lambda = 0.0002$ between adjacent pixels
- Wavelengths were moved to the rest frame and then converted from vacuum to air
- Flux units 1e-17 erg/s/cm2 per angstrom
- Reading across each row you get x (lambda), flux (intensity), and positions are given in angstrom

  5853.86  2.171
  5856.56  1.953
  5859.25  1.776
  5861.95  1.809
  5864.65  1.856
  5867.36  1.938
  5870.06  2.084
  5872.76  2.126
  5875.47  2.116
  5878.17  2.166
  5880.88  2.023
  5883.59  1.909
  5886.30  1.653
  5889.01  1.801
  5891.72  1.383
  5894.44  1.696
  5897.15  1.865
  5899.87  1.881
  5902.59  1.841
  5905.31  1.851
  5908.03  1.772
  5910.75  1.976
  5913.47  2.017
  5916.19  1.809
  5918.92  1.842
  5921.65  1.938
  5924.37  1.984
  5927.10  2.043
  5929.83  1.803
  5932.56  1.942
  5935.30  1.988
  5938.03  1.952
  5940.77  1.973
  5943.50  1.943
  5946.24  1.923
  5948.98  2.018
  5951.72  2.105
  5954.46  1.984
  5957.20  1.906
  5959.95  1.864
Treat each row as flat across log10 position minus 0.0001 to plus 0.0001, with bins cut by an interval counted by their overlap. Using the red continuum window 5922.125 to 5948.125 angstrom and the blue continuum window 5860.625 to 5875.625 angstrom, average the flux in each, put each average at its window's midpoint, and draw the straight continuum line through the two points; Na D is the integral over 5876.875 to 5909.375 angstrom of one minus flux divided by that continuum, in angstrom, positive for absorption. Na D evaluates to 2.5 angstrom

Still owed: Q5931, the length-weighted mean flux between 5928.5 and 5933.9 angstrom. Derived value 1.87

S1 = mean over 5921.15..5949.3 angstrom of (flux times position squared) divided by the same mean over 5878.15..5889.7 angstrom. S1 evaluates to 1.1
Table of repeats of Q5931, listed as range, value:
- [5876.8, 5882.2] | 2.1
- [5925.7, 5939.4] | 1.94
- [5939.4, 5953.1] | 1.99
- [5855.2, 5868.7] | 1.87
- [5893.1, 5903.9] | 1.82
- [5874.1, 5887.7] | 1.97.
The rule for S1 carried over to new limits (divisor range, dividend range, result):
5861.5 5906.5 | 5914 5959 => 1.05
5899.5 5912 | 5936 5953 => 1.08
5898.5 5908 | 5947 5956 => 1.12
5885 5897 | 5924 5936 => 1.19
